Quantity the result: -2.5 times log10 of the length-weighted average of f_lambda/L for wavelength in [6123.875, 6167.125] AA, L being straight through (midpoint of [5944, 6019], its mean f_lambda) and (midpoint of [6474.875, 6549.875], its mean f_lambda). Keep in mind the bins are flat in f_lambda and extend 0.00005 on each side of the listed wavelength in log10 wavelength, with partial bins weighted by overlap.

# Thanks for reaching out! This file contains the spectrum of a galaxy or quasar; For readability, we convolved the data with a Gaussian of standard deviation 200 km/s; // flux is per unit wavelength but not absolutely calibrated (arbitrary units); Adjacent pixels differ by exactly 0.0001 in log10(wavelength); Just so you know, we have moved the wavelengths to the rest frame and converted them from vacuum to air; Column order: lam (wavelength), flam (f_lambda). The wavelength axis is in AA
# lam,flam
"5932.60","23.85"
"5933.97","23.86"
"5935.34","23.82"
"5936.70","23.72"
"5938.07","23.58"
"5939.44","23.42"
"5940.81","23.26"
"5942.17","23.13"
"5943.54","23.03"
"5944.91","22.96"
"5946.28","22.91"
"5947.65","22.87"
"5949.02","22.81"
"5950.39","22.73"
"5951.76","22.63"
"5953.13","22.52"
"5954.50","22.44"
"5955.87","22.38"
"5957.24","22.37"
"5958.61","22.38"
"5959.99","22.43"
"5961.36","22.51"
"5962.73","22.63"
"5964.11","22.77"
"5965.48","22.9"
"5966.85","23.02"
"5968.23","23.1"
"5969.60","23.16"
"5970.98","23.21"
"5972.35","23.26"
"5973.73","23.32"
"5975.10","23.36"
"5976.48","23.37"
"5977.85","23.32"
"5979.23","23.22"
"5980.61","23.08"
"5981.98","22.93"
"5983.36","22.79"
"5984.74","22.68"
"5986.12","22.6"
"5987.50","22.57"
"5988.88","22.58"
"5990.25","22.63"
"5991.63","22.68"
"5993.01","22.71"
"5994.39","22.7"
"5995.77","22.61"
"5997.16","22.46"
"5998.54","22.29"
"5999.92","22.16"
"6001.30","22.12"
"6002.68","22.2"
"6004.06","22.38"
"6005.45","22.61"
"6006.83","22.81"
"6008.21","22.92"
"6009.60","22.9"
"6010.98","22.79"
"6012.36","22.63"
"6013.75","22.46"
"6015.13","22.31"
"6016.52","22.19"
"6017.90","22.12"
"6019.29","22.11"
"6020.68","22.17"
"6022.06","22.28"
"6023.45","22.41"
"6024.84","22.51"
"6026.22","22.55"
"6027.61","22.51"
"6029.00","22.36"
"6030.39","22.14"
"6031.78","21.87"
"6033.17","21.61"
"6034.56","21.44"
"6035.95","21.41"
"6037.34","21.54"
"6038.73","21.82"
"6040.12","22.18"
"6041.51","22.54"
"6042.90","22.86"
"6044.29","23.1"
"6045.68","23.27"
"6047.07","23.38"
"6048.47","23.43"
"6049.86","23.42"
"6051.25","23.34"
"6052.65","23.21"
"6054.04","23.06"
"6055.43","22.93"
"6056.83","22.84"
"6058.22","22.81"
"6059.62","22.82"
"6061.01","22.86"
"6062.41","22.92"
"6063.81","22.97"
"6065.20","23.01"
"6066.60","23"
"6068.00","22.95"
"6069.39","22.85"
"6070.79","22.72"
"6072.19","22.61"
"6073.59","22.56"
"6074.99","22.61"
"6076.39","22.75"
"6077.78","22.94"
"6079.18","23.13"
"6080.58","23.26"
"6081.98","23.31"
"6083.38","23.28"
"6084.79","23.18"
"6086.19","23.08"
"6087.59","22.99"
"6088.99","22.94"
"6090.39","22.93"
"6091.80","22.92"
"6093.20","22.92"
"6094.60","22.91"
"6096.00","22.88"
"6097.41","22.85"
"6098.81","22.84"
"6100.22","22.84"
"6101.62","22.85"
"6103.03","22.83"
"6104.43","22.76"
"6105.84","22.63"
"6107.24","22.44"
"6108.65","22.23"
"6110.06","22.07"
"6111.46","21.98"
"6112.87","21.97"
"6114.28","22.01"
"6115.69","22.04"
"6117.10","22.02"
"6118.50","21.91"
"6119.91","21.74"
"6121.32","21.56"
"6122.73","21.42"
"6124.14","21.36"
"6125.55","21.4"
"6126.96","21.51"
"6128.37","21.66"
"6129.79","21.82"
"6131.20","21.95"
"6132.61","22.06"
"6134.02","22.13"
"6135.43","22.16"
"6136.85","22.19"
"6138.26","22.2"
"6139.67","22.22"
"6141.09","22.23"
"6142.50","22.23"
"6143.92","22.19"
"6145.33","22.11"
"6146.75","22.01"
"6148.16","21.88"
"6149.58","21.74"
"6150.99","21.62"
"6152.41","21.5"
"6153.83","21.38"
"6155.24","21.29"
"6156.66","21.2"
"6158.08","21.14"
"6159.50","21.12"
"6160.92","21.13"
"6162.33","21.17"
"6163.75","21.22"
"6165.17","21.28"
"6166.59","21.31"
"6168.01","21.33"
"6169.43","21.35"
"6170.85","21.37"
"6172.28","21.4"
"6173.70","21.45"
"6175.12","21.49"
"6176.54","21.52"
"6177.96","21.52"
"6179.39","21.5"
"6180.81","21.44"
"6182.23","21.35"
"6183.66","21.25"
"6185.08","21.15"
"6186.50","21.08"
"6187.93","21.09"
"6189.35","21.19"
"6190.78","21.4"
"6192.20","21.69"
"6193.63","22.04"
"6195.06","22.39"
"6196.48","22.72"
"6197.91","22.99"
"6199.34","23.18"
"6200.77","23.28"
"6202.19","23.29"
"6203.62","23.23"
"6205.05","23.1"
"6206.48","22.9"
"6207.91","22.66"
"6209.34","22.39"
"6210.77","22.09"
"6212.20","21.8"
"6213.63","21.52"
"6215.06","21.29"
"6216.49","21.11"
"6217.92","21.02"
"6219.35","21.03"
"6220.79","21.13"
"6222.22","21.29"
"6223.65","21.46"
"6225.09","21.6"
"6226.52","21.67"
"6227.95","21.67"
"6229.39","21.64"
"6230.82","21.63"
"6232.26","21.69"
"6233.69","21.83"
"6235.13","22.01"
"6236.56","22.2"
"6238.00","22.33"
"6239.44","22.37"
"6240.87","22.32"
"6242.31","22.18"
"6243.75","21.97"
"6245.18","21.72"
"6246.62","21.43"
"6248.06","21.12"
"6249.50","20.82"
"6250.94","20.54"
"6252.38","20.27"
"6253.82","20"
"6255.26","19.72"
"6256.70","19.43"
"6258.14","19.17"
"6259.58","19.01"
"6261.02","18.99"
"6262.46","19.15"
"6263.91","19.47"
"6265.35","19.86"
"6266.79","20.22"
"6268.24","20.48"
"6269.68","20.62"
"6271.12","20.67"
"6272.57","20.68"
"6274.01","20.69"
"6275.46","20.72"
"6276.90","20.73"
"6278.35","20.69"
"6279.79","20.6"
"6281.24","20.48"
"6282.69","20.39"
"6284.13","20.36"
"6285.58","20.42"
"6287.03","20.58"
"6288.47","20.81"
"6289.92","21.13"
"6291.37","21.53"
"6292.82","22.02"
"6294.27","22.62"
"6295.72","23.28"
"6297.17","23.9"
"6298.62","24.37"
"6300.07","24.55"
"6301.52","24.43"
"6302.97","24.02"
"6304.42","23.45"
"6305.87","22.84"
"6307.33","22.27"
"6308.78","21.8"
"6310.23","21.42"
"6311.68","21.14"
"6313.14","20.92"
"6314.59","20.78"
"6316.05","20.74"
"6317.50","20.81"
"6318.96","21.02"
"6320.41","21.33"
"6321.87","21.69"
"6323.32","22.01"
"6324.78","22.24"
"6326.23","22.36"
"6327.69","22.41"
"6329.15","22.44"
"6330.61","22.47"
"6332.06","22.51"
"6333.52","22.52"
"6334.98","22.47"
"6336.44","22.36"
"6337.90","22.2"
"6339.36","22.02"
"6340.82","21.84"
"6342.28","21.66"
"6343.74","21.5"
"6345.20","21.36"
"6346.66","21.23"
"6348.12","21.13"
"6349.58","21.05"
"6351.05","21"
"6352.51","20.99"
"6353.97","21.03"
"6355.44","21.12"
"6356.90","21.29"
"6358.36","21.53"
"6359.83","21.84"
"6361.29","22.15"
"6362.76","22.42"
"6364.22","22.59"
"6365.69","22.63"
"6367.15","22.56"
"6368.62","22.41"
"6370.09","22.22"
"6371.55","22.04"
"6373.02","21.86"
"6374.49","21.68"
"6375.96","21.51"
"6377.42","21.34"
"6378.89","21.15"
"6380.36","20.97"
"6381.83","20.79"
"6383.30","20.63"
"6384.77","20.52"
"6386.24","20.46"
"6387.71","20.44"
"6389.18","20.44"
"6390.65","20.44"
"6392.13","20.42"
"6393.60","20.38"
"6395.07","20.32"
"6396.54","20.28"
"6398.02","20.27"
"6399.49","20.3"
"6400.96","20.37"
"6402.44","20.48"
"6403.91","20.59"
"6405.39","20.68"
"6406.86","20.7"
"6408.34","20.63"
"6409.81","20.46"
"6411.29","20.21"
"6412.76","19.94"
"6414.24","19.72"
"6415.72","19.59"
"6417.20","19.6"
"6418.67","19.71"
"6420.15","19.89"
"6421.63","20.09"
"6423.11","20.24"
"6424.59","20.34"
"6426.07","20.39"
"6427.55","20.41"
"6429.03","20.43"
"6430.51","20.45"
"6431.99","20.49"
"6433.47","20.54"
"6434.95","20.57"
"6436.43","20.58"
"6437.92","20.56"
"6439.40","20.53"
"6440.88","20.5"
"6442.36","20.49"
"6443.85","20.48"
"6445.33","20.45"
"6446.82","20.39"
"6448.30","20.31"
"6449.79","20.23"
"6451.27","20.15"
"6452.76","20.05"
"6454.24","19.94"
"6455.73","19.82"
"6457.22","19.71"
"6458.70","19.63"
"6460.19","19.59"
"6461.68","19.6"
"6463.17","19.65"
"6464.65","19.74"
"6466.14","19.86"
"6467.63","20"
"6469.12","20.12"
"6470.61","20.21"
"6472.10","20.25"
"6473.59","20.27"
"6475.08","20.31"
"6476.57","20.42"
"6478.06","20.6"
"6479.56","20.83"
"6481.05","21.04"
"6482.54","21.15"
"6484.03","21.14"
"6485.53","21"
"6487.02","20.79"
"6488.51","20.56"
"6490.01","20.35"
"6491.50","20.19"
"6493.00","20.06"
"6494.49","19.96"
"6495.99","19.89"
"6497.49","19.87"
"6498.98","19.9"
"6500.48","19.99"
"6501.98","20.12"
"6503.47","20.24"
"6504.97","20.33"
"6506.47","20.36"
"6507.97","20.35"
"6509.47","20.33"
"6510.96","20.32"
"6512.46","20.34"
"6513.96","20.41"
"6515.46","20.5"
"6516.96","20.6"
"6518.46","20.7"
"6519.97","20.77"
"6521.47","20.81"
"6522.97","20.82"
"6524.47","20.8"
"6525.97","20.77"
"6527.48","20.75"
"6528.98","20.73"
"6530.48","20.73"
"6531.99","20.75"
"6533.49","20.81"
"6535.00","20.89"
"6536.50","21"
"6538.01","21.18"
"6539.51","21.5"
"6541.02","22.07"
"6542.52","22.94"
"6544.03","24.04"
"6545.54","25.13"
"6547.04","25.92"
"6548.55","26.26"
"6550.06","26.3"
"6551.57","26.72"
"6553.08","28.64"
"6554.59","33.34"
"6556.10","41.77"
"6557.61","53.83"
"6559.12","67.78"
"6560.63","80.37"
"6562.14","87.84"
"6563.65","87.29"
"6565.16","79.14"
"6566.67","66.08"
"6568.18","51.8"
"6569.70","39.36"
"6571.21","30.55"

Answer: 0.025 mag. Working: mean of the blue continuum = 22.7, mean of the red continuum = 21.1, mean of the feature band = 21.7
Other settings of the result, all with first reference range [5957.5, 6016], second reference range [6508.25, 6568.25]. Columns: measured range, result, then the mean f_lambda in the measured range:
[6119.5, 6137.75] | 0.16 mag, 21.8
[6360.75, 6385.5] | 0.34 mag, 21.7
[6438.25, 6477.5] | 0.47 mag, 20.1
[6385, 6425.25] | 0.43 mag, 20.3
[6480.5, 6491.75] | 0.45 mag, 20.8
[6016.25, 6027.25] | 0.05 mag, 22.3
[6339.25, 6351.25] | 0.33 mag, 21.4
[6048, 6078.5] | 0.05 mag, 22.9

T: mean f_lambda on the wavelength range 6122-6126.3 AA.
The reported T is 21.4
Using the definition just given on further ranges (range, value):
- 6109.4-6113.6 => 22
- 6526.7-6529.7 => 20.7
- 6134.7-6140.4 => 22.2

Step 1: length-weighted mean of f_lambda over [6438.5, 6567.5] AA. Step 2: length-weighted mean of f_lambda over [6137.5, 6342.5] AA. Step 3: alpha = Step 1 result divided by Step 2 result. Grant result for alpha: 1.19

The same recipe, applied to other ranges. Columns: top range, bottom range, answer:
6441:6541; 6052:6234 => 0.92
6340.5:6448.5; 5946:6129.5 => 0.92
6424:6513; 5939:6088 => 0.89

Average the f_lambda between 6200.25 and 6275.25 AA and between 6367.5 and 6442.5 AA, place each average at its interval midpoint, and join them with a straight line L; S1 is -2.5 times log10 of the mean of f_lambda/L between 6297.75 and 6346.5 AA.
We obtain -0.06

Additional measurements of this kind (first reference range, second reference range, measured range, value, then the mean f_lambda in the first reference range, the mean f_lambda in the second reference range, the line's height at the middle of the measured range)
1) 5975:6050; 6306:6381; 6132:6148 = 0.00 mag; 22.5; 21.7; 22.2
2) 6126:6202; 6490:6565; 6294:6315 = 0.06 mag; 21.7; 28.1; 24.2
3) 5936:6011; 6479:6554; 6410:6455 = 0.07 mag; 22.8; 21.5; 21.7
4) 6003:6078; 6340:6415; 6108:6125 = 0.02 mag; 22.6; 21.1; 22.3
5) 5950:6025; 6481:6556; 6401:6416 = 0.09 mag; 22.7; 21.9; 22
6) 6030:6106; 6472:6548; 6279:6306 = -0.02 mag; 22.8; 20.9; 21.8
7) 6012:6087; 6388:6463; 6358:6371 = -0.08 mag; 22.7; 20.2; 20.6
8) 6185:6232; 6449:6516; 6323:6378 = -0.04 mag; 21.9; 20.2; 21.1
